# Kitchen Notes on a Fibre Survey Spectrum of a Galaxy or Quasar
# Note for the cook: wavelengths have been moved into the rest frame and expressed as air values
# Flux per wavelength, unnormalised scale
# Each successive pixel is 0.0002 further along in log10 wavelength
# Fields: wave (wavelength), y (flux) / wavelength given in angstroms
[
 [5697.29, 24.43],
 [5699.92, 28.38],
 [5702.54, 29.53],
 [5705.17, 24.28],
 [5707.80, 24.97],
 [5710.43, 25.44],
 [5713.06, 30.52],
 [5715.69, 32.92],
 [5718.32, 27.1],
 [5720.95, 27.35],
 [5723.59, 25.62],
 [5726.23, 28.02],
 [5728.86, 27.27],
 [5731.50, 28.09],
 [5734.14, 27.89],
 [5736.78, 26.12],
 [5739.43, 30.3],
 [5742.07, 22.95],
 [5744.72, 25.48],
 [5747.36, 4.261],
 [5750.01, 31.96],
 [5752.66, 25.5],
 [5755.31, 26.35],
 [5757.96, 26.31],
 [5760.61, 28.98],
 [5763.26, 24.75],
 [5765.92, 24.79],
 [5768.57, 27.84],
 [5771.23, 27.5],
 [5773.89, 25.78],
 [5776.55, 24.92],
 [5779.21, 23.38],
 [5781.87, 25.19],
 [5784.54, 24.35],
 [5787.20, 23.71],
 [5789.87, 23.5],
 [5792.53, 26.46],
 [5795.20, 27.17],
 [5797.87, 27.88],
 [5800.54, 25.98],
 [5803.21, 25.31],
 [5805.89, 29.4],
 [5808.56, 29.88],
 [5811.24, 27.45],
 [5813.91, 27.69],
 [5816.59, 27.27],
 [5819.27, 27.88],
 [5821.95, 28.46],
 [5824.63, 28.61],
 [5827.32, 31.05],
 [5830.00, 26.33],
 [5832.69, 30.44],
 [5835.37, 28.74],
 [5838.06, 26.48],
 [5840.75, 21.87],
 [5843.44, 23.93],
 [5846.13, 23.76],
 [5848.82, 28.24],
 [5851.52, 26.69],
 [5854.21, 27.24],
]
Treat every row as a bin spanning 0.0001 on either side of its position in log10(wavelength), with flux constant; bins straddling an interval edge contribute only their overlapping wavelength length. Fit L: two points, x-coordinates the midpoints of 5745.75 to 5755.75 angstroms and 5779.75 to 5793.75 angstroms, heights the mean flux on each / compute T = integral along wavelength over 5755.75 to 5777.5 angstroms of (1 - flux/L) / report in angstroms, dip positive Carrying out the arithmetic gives -3.2 angstroms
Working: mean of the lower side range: 21.7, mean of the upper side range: 24.6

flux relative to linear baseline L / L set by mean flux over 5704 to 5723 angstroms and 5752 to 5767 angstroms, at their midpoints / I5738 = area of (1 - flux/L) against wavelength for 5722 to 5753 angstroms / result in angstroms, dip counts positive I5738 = 1.7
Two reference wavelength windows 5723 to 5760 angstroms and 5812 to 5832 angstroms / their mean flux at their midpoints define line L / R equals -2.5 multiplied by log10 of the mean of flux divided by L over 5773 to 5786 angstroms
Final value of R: 0.09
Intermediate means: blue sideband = 25.5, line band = 24.7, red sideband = 28.2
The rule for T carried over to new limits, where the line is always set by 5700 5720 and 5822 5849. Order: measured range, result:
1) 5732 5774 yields 3.2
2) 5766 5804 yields 2.4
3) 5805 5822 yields -0.7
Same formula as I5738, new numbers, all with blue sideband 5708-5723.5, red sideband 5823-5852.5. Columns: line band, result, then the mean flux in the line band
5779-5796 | 1.6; 24.8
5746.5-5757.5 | 1.9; 23.1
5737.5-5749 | 2.7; 21.3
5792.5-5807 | 0.1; 27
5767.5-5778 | 0.4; 26.4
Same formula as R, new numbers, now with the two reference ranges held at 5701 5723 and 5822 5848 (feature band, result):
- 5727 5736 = 0.00 mag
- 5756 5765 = 0.03 mag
